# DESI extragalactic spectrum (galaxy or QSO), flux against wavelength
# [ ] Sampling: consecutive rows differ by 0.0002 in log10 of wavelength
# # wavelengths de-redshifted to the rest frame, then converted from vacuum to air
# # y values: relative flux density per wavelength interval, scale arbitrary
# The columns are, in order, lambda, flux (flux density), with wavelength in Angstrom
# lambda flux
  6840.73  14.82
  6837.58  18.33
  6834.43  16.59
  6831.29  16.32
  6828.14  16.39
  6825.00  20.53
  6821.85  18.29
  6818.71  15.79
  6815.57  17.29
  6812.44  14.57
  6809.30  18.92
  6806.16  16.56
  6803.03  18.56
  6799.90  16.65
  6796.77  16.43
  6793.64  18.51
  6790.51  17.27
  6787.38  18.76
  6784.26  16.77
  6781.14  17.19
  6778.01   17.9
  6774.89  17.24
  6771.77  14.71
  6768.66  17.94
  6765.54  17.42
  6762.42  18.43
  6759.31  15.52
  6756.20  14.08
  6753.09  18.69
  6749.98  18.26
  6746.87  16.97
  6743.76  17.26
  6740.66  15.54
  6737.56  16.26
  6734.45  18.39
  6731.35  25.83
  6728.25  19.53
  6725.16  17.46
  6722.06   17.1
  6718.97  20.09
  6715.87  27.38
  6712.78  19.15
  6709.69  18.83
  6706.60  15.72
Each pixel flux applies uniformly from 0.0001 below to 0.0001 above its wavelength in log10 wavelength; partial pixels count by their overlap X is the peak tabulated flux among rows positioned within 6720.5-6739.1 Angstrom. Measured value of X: 25.83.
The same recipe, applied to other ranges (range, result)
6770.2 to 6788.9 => 18.76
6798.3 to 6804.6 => 18.56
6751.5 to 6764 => 18.69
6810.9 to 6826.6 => 20.53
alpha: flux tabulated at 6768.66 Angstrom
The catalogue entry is 17.94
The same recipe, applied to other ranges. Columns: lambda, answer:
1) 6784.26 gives 16.77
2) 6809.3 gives 18.92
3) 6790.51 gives 17.27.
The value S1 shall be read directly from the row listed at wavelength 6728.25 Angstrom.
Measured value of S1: 19.53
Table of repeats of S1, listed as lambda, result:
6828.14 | 16.39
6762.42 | 18.43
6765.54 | 17.42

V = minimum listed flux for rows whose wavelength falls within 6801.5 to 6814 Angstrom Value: 14.57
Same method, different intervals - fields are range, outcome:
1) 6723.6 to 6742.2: 15.54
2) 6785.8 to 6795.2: 17.27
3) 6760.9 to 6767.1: 17.42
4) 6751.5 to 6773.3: 14.08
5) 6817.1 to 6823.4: 15.79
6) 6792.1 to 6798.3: 16.43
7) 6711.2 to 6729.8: 17.1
